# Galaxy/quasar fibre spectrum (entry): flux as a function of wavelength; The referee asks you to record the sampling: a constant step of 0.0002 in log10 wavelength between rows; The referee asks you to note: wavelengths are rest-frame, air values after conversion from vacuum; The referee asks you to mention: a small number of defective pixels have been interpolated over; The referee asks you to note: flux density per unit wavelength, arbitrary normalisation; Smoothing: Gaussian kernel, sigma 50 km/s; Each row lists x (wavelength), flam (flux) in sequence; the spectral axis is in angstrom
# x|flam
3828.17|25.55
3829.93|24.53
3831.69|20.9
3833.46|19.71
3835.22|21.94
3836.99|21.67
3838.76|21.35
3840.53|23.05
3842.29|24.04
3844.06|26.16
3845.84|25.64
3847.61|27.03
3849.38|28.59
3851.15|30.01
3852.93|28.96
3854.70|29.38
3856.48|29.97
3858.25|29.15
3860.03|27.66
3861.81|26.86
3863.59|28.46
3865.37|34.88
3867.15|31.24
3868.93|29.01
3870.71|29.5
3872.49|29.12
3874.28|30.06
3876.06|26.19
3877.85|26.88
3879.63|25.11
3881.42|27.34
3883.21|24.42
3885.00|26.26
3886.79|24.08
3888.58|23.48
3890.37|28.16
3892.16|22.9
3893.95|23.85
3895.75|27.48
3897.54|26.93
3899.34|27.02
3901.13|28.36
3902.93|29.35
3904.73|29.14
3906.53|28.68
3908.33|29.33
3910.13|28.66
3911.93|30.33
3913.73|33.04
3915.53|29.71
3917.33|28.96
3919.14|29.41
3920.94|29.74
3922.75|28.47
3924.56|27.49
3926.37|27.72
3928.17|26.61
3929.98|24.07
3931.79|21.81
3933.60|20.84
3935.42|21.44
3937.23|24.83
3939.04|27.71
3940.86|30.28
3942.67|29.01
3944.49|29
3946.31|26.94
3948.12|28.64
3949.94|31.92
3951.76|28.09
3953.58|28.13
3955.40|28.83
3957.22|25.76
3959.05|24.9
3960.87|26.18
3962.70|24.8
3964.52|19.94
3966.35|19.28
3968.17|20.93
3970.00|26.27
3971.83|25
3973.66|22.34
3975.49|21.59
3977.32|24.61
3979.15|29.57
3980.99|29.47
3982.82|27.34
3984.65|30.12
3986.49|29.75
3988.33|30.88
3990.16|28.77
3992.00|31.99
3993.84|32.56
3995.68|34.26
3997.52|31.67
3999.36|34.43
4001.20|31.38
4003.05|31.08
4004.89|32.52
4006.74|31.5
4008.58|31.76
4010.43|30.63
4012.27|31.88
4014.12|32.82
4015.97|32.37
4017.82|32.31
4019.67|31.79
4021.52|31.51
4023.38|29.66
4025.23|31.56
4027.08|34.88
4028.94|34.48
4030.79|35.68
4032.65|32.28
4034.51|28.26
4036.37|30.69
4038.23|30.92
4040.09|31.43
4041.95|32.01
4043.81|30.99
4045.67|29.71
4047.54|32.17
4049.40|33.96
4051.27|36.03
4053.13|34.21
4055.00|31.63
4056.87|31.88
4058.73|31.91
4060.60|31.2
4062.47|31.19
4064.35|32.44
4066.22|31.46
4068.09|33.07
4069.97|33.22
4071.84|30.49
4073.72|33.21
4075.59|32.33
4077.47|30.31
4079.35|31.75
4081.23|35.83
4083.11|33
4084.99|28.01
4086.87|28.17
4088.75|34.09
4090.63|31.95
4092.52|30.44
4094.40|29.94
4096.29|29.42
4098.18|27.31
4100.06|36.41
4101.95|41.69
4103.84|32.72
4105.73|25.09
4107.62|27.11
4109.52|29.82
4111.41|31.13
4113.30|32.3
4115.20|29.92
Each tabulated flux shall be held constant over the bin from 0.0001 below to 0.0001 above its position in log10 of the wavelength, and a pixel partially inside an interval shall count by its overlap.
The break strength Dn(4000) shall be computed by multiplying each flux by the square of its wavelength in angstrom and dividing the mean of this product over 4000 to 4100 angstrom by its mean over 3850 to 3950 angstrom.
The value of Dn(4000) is 1.2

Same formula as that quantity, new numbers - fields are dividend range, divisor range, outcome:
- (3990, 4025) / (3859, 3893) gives 1.24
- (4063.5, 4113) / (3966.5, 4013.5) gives 1.14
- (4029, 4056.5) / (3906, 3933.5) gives 1.22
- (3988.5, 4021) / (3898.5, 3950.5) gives 1.20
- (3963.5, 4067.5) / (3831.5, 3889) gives 1.23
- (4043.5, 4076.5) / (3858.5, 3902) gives 1.29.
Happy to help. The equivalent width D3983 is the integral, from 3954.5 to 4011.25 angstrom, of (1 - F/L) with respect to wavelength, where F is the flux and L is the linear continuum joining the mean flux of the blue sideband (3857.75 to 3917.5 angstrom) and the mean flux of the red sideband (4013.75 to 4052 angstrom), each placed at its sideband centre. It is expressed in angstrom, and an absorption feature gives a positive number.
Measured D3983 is 4.9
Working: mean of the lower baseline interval 28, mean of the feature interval 28.1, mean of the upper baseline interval 32.1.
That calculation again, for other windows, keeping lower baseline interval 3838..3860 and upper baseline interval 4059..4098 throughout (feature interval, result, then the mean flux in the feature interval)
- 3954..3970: 2.80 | 24.1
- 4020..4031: -0.82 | 32.7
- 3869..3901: 1.38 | 26.5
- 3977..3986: 0.32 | 28.5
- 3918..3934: 1.15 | 26.4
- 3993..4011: -1.33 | 32.2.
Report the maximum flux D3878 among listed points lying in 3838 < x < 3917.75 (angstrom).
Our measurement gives 34.88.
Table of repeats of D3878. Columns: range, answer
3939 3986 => 31.92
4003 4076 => 36.03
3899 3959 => 33.04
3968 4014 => 34.43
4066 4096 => 35.83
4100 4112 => 41.69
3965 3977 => 26.27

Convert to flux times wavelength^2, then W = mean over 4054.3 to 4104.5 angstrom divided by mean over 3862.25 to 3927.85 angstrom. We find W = 1.25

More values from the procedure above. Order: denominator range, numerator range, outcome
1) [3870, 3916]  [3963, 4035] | 1.14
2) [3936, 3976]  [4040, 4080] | 1.31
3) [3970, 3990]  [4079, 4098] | 1.21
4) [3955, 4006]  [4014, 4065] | 1.19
